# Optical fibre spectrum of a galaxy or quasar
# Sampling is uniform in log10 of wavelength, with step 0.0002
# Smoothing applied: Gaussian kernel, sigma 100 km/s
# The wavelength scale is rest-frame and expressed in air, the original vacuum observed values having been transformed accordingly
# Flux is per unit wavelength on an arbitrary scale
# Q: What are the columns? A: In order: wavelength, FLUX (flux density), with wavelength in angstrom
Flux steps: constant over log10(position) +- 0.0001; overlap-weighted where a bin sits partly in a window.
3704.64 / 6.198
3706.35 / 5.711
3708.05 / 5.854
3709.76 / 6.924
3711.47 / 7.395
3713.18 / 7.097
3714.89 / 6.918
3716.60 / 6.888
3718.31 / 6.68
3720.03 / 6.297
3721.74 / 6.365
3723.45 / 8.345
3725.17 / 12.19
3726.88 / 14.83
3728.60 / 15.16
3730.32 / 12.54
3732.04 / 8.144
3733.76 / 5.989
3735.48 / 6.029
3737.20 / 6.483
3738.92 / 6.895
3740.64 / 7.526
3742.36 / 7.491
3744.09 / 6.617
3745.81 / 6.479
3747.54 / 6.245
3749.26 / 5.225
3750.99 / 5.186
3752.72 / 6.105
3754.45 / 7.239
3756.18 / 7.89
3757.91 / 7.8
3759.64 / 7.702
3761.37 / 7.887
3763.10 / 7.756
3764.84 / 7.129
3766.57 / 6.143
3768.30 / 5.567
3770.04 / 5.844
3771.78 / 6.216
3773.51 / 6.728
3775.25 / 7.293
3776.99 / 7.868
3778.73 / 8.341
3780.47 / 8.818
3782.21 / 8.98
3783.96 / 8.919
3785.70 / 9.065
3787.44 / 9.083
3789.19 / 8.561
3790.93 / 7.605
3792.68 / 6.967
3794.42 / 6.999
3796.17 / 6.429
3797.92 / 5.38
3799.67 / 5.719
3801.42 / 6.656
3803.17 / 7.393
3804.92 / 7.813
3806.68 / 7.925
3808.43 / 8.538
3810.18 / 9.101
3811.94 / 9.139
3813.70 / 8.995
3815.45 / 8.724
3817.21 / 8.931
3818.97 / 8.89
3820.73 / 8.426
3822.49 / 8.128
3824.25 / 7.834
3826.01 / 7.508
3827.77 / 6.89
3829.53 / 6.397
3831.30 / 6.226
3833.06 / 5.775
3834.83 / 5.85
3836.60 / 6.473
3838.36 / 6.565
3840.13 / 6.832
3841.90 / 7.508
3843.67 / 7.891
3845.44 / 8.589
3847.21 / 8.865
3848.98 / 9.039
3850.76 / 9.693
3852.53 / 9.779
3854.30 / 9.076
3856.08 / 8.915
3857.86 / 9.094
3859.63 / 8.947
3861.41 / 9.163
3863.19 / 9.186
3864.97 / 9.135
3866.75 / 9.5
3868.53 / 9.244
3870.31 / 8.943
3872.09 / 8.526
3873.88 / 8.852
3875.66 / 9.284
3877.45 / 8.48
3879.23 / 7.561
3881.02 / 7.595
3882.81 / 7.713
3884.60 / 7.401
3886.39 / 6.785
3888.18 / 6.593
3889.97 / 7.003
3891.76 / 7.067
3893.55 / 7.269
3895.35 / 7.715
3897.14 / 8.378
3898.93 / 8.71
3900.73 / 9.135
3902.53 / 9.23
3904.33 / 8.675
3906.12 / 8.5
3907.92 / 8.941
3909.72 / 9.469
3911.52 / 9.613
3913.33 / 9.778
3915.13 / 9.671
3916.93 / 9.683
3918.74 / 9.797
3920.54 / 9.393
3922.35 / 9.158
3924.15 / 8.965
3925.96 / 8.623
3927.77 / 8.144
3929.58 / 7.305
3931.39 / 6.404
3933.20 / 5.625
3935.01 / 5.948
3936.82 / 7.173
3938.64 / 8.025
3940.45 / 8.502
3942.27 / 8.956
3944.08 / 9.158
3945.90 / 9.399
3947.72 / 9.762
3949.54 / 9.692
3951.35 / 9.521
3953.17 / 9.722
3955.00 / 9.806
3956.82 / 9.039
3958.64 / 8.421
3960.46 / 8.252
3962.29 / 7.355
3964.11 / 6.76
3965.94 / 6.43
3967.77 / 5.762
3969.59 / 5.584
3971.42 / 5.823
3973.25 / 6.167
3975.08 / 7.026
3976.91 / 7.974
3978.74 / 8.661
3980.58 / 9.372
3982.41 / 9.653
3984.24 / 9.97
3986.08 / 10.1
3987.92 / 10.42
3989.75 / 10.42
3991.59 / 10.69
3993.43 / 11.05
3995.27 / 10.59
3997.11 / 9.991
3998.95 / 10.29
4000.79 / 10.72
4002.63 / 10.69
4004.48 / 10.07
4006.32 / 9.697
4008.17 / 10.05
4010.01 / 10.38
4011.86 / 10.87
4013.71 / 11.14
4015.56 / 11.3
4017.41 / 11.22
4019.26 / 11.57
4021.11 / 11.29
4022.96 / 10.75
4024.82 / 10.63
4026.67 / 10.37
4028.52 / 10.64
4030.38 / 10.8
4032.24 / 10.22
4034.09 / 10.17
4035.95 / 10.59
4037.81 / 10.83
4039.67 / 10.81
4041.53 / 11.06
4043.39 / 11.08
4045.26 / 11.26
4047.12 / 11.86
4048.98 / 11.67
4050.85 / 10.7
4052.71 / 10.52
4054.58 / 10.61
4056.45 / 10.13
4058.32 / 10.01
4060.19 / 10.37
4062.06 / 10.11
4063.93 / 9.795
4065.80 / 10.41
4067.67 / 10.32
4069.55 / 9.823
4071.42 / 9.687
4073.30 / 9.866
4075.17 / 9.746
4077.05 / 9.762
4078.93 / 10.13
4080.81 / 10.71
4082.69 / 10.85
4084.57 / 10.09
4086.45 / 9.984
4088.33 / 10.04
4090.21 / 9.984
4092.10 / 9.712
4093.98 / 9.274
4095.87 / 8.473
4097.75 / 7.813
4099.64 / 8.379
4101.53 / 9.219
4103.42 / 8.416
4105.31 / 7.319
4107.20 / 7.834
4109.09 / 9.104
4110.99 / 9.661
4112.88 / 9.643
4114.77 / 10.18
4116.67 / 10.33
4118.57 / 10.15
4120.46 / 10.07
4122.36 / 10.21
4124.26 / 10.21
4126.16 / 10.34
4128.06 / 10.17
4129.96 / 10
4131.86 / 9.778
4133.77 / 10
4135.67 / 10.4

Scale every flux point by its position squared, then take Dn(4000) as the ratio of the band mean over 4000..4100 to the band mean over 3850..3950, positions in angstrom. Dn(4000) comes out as 1.31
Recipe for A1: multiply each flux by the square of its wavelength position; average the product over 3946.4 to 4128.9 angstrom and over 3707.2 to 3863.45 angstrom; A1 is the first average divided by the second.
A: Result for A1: 1.43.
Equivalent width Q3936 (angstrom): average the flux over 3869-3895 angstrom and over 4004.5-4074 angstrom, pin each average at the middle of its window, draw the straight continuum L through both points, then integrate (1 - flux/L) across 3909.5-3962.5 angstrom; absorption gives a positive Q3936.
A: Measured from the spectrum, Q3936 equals 0.44 angstrom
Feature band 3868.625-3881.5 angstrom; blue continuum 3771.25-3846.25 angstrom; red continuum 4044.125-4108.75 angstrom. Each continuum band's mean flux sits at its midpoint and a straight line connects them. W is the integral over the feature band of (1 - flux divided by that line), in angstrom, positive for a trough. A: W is -0.6 angstrom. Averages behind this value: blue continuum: 7.63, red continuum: 9.84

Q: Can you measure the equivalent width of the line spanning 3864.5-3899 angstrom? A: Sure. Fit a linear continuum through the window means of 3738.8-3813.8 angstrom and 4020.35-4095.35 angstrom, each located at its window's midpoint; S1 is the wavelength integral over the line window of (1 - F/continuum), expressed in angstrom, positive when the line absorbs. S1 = 1.7 angstrom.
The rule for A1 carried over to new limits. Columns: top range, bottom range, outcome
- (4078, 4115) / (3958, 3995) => 1.19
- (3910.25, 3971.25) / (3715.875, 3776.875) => 1.22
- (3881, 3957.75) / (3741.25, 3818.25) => 1.22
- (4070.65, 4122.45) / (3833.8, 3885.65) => 1.28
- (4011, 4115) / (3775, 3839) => 1.50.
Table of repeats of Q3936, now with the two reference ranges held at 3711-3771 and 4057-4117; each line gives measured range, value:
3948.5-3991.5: 2.5 angstrom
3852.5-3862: -1.0 angstrom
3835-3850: 1.0 angstrom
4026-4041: -2.1 angstrom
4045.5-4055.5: -1.8 angstrom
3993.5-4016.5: -3.5 angstrom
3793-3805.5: 2.1 angstrom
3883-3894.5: 1.9 angstrom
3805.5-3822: -1.4 angstrom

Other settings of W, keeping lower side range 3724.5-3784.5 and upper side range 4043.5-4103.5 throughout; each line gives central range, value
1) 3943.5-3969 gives 2.0 angstrom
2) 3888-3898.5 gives 1.6 angstrom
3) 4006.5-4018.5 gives -1.5 angstrom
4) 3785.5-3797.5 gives 0.6 angstrom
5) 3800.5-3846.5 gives 3.4 angstrom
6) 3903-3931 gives -0.2 angstrom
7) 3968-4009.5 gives 0.7 angstrom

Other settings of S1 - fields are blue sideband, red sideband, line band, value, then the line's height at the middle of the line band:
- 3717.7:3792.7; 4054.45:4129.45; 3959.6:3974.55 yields 4.1 angstrom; 9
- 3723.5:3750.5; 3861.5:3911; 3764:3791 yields 2.5 angstrom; 8.43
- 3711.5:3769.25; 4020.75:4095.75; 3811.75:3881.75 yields 2.6 angstrom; 8.57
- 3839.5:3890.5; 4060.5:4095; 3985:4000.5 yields -1.7 angstrom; 9.4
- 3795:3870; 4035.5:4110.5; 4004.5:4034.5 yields -3.7 angstrom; 9.52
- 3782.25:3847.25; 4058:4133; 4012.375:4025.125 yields -2.8 angstrom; 9.13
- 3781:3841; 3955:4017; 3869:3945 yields 1.5 angstrom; 8.45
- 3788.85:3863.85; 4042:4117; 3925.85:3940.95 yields 2.6 angstrom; 8.71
